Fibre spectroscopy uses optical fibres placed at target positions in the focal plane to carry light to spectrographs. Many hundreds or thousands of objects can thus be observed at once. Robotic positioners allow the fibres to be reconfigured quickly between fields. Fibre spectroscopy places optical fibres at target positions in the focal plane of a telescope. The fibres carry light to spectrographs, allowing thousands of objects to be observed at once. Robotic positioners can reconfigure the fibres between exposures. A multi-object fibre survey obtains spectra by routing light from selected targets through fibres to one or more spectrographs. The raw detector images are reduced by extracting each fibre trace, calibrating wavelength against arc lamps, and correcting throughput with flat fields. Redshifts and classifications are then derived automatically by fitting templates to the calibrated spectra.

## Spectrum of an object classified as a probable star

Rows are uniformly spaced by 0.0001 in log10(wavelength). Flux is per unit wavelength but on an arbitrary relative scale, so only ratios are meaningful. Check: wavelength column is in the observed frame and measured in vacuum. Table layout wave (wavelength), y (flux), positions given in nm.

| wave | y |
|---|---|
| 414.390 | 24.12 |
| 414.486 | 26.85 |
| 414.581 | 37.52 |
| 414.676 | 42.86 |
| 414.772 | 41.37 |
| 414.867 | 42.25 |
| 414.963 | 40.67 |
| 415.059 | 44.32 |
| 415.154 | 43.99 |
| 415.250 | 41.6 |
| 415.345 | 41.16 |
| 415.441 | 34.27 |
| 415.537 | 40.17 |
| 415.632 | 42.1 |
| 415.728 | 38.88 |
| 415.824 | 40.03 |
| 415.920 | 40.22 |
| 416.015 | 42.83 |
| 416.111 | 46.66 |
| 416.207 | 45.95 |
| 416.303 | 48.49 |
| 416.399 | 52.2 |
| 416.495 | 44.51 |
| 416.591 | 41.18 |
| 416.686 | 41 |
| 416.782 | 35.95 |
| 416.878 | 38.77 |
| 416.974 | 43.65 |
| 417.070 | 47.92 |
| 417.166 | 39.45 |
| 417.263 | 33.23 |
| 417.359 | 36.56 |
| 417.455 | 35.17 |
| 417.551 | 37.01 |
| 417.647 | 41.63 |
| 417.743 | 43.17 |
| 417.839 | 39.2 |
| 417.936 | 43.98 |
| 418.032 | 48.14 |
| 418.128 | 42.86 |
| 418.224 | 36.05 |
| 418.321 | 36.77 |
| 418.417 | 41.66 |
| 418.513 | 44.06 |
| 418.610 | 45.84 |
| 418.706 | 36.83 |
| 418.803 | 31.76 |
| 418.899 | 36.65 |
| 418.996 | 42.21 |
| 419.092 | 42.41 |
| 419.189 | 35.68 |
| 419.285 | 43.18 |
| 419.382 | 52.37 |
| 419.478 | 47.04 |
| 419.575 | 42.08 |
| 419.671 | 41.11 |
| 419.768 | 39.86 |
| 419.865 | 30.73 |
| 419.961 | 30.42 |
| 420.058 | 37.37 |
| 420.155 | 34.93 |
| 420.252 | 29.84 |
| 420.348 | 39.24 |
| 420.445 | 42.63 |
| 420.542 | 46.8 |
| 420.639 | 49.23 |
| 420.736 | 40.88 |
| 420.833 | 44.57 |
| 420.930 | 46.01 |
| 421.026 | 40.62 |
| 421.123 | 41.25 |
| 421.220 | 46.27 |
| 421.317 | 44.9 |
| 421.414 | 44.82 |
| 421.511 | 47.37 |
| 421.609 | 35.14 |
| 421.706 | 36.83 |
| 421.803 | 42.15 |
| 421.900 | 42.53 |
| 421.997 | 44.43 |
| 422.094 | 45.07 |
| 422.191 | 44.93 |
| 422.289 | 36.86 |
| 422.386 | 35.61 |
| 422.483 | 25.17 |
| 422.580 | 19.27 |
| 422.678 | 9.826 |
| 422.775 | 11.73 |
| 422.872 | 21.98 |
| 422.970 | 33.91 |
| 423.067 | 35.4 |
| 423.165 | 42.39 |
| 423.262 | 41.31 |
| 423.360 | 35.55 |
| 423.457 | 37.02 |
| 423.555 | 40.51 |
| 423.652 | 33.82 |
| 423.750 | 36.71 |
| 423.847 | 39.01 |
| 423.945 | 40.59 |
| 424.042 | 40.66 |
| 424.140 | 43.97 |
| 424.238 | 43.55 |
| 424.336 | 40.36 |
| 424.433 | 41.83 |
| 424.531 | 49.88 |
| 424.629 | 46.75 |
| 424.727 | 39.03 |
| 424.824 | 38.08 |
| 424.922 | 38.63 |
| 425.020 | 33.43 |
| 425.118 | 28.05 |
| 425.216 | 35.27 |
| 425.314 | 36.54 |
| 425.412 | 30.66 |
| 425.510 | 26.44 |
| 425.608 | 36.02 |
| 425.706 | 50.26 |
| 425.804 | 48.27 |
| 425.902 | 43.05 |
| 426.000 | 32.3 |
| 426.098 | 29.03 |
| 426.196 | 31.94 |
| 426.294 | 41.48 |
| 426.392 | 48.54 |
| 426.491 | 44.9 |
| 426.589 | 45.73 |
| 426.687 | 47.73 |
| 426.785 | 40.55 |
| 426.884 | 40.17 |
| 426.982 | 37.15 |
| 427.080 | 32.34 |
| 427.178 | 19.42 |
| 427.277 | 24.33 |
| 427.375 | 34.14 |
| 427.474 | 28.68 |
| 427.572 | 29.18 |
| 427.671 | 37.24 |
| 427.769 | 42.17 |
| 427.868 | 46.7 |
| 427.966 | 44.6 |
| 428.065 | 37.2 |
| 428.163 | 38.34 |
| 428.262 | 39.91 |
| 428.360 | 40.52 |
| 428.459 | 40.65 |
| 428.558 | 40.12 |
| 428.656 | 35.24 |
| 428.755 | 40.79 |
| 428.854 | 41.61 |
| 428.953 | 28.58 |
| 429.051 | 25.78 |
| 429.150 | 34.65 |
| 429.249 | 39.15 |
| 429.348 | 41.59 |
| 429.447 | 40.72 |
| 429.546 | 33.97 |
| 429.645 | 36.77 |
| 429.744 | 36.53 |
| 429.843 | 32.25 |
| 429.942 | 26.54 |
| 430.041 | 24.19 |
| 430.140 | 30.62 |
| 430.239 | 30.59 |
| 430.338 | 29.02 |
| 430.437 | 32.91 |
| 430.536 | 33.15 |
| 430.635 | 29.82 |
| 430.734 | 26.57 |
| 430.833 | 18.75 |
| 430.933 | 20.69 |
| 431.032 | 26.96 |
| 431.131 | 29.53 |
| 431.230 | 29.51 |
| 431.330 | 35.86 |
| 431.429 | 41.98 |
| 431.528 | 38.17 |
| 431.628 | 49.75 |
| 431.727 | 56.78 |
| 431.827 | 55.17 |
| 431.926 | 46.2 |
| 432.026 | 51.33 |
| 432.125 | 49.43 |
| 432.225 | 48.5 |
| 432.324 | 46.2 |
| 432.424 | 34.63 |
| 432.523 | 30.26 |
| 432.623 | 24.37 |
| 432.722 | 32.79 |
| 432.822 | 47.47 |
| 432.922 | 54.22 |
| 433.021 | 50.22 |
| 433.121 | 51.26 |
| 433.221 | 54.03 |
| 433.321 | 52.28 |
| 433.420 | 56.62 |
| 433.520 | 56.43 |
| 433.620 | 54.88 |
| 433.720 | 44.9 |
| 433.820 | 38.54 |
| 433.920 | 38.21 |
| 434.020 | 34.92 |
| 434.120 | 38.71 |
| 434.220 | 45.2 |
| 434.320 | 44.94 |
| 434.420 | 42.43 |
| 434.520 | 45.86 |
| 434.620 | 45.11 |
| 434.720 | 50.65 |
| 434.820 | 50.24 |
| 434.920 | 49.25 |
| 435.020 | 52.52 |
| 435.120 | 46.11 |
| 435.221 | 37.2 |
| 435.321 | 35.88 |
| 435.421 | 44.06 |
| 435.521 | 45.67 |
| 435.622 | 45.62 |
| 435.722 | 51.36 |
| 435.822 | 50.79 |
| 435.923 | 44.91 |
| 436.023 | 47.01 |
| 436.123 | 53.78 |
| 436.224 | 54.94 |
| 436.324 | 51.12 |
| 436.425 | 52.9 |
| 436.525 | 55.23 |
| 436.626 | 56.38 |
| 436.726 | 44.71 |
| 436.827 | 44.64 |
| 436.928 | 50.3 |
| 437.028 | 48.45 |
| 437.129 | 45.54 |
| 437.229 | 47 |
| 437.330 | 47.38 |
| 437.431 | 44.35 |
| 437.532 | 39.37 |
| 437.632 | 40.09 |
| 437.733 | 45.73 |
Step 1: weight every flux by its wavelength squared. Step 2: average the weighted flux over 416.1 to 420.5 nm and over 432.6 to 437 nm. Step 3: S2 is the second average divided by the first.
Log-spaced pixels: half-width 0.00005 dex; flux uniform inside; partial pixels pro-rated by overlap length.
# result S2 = 1.26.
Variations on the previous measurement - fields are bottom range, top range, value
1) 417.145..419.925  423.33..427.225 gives 0.99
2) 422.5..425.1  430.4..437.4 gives 1.30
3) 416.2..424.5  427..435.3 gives 1.05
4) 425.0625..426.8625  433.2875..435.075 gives 1.25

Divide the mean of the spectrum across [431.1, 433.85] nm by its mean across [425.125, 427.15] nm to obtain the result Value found 1.2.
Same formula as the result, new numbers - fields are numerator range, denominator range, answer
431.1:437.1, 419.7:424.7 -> 1.20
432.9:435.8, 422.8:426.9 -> 1.21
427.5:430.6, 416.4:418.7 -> 0.87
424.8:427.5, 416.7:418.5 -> 0.91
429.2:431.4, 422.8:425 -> 0.81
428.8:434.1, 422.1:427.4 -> 1.07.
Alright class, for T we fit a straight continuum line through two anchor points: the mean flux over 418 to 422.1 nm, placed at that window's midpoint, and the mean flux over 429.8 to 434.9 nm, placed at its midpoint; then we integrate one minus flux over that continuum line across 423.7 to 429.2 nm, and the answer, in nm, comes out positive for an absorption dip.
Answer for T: 0.37 nm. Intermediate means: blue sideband 41.1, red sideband 40.5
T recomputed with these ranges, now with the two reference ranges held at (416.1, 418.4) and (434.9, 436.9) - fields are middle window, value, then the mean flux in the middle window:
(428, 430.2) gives 0.48 nm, 35.7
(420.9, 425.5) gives 0.66 nm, 37.4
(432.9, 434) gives -0.05 nm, 49.6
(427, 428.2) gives 0.28 nm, 34.6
